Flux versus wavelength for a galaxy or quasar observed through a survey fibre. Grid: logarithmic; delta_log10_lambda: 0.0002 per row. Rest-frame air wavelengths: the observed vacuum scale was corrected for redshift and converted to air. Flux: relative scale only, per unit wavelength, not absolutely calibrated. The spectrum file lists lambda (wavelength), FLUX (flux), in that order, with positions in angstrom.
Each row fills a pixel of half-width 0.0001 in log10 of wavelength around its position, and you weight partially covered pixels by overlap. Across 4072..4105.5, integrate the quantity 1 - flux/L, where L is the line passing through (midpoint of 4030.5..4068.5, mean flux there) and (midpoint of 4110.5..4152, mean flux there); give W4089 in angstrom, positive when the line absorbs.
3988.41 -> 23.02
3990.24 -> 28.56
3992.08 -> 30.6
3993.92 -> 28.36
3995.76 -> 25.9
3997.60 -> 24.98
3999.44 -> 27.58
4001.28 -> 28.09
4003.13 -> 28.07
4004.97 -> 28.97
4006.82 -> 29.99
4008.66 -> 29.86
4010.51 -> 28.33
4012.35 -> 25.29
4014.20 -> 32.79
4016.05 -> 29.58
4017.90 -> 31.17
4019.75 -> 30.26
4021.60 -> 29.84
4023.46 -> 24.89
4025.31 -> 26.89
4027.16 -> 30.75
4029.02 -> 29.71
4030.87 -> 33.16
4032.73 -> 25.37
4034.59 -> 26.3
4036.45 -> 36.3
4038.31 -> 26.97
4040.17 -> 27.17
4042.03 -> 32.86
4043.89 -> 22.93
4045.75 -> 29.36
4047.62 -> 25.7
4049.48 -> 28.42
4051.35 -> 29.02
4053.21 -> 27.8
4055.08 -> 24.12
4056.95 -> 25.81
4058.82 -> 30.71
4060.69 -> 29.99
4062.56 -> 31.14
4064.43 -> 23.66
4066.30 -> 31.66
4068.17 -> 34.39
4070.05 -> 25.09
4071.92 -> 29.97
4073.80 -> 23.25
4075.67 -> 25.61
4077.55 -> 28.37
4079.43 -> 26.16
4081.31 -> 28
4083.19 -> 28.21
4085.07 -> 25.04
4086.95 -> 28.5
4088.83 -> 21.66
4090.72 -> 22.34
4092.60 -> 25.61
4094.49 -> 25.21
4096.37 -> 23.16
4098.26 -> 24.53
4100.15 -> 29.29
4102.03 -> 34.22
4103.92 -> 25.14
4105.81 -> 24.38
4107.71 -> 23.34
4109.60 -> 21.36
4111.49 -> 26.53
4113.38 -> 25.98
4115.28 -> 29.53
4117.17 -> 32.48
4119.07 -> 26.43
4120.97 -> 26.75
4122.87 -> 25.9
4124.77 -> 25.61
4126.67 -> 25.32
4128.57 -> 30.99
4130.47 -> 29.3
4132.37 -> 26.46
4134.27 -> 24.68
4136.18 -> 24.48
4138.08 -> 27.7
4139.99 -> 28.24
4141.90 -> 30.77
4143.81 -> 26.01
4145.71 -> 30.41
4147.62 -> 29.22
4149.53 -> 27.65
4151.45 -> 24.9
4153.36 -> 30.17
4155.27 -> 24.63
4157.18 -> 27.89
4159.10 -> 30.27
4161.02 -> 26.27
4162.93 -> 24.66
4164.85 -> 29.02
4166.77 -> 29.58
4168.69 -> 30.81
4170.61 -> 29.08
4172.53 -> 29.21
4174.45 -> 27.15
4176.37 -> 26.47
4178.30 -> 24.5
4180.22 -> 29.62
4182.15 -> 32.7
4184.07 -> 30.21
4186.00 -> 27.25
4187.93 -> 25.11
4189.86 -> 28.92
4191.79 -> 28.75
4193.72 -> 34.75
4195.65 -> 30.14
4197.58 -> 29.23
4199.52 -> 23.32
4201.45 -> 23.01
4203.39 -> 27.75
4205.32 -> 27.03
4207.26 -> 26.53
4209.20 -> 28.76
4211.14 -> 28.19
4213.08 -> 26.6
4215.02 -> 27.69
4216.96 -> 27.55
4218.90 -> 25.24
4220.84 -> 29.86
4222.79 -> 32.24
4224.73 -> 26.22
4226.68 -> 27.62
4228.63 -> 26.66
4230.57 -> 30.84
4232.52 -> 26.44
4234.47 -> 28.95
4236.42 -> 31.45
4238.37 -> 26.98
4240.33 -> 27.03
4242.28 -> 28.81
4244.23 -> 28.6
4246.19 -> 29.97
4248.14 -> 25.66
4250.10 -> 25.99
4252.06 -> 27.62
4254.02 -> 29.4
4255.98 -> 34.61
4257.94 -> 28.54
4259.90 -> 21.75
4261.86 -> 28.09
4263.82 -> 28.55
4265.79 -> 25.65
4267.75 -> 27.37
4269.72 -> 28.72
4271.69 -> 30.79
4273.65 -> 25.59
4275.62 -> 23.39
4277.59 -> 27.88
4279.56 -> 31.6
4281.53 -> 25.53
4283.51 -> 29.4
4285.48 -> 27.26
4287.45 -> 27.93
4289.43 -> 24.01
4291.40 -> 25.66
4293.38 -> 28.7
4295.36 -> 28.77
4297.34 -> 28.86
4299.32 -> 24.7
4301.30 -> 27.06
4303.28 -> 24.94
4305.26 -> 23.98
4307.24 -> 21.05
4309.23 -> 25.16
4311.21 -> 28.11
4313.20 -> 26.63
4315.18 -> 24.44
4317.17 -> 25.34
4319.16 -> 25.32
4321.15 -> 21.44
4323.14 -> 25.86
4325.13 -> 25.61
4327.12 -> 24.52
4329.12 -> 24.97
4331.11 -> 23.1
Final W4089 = 2.22 angstrom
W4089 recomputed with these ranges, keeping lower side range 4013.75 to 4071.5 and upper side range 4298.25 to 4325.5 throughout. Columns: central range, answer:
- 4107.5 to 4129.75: 0.72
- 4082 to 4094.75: 1.30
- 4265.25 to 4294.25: -2.15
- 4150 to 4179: -0.64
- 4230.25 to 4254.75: -2.12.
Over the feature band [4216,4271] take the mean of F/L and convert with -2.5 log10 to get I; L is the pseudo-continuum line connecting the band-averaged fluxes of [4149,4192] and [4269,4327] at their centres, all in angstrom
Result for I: -0.04 mag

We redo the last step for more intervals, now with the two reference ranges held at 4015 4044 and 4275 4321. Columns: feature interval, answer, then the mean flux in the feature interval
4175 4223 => -0.02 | 28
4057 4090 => 0.04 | 27.6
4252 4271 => -0.06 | 28.1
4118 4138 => 0.06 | 26.7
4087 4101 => 0.15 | 24.8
